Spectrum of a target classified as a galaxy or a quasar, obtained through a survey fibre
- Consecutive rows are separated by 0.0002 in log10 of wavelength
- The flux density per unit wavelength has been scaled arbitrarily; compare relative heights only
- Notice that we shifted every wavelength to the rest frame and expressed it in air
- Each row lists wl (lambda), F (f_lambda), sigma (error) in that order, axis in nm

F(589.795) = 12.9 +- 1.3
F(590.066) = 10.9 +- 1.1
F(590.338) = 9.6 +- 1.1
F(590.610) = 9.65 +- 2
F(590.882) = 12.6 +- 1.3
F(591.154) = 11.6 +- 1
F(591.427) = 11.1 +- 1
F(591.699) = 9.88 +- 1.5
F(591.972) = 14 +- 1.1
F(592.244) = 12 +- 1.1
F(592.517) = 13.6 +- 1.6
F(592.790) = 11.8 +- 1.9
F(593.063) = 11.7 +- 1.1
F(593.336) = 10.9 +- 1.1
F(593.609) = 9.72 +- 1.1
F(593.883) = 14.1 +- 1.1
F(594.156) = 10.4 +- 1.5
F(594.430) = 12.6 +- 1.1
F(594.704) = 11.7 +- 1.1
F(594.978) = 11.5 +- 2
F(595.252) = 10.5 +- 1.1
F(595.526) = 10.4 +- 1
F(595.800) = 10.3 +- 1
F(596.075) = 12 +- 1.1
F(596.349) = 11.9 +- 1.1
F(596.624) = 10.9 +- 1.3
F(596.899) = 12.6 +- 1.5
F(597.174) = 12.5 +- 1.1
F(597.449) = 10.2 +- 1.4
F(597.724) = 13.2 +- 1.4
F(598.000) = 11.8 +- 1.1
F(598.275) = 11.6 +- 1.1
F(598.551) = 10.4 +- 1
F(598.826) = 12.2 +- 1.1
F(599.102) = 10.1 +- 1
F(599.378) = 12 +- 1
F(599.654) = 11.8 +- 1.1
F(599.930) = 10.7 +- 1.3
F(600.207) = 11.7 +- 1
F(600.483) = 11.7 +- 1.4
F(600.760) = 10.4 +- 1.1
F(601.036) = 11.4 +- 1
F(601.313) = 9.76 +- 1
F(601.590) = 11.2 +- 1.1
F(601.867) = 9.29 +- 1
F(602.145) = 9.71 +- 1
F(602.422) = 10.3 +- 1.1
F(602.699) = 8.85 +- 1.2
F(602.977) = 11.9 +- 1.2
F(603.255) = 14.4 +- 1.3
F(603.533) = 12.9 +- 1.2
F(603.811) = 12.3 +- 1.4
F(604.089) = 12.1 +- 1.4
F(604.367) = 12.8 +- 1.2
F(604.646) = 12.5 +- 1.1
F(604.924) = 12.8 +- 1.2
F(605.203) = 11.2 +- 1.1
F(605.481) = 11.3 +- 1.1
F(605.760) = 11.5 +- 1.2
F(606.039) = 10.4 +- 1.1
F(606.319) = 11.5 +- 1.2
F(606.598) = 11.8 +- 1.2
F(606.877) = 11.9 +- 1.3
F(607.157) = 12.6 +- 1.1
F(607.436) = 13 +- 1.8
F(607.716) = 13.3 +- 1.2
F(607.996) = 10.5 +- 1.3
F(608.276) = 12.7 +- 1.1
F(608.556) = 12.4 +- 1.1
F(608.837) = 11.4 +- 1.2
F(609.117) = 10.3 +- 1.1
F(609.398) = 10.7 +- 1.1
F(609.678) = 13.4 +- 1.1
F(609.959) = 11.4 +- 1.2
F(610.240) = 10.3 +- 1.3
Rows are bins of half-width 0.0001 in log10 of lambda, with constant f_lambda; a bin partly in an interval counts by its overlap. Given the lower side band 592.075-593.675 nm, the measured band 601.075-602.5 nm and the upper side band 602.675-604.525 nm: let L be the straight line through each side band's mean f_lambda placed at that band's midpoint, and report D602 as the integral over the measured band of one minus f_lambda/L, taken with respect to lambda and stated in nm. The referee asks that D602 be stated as 0.248 nm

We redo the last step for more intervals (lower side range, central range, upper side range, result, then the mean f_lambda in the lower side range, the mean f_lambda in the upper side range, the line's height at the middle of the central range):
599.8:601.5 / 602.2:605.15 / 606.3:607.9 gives -0.09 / 11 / 12.4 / 11.6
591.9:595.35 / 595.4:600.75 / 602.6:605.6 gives 0.24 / 11.9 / 12.1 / 12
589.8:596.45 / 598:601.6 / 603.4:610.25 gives 0.16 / 11.5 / 11.9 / 11.7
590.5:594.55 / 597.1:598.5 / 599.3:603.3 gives -0.06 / 11.7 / 10.9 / 11.2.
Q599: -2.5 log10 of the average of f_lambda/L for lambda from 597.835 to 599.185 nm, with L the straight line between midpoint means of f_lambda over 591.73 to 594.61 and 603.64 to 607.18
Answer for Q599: 0.06 mag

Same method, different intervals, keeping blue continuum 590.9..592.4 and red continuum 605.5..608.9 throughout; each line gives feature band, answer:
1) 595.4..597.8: 0.03 mag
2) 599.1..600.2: 0.05 mag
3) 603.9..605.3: -0.04 mag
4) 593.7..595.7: 0.03 mag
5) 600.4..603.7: 0.08 mag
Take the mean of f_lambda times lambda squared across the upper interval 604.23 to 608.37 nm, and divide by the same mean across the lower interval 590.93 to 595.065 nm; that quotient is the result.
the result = 1.1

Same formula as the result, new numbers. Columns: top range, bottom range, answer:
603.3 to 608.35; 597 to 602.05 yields 1.10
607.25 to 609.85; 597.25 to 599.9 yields 1.08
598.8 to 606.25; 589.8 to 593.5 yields 1.02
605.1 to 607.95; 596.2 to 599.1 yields 1.04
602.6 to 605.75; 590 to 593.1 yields 1.09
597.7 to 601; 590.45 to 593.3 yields 1.00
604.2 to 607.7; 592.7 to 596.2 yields 1.10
